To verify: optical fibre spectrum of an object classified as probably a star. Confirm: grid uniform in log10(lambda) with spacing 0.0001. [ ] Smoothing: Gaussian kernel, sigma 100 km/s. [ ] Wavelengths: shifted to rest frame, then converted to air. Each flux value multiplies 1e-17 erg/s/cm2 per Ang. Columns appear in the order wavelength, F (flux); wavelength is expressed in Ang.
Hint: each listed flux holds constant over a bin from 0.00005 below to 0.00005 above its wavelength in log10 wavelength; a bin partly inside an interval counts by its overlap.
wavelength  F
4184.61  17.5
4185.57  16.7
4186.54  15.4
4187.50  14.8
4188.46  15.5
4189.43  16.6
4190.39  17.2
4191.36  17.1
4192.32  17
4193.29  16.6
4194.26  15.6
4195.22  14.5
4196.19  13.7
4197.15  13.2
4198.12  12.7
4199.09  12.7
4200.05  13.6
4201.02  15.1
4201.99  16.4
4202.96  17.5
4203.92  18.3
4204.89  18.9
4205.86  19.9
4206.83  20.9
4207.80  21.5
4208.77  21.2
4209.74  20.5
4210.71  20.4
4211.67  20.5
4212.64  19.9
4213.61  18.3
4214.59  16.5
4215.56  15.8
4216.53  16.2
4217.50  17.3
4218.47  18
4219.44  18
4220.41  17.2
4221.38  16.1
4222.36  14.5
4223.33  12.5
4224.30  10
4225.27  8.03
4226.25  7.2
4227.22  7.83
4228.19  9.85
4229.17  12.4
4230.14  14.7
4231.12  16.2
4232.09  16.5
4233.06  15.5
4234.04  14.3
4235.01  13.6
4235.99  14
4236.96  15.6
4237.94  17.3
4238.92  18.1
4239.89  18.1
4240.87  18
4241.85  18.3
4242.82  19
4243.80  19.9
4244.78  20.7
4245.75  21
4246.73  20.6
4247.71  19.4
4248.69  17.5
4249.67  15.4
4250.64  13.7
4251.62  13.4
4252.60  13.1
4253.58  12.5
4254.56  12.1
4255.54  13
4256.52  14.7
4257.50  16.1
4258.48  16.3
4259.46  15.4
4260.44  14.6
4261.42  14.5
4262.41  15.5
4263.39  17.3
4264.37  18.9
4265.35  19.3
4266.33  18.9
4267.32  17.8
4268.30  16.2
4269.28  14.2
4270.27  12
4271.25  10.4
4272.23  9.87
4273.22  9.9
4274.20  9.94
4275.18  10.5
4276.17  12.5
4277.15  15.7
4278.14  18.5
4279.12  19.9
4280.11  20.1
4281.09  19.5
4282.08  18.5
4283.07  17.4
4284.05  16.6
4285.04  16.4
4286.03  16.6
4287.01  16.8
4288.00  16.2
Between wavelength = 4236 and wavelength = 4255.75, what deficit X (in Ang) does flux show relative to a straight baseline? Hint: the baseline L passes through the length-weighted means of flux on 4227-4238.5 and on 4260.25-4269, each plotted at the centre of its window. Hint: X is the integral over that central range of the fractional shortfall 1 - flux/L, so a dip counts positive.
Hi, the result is -2.01 Ang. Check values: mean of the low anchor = 14.1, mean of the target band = 16.8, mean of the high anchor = 17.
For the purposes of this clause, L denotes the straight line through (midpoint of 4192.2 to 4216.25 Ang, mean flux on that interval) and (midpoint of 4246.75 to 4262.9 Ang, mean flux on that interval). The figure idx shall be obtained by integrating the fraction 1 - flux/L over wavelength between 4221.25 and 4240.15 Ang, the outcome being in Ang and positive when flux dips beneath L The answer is 3.0 Ang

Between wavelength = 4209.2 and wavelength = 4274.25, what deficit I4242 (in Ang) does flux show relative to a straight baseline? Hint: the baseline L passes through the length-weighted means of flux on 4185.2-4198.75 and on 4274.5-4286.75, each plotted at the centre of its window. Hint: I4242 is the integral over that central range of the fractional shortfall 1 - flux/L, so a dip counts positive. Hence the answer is 2.35 Ang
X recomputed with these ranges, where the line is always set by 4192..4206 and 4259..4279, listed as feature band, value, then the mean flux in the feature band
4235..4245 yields -1.69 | 17.6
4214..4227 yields 0.87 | 14.3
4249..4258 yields 0.63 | 13.9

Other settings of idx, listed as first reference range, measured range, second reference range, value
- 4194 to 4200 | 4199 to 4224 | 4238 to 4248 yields -3.70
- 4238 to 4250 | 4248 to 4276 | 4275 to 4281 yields 5.24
